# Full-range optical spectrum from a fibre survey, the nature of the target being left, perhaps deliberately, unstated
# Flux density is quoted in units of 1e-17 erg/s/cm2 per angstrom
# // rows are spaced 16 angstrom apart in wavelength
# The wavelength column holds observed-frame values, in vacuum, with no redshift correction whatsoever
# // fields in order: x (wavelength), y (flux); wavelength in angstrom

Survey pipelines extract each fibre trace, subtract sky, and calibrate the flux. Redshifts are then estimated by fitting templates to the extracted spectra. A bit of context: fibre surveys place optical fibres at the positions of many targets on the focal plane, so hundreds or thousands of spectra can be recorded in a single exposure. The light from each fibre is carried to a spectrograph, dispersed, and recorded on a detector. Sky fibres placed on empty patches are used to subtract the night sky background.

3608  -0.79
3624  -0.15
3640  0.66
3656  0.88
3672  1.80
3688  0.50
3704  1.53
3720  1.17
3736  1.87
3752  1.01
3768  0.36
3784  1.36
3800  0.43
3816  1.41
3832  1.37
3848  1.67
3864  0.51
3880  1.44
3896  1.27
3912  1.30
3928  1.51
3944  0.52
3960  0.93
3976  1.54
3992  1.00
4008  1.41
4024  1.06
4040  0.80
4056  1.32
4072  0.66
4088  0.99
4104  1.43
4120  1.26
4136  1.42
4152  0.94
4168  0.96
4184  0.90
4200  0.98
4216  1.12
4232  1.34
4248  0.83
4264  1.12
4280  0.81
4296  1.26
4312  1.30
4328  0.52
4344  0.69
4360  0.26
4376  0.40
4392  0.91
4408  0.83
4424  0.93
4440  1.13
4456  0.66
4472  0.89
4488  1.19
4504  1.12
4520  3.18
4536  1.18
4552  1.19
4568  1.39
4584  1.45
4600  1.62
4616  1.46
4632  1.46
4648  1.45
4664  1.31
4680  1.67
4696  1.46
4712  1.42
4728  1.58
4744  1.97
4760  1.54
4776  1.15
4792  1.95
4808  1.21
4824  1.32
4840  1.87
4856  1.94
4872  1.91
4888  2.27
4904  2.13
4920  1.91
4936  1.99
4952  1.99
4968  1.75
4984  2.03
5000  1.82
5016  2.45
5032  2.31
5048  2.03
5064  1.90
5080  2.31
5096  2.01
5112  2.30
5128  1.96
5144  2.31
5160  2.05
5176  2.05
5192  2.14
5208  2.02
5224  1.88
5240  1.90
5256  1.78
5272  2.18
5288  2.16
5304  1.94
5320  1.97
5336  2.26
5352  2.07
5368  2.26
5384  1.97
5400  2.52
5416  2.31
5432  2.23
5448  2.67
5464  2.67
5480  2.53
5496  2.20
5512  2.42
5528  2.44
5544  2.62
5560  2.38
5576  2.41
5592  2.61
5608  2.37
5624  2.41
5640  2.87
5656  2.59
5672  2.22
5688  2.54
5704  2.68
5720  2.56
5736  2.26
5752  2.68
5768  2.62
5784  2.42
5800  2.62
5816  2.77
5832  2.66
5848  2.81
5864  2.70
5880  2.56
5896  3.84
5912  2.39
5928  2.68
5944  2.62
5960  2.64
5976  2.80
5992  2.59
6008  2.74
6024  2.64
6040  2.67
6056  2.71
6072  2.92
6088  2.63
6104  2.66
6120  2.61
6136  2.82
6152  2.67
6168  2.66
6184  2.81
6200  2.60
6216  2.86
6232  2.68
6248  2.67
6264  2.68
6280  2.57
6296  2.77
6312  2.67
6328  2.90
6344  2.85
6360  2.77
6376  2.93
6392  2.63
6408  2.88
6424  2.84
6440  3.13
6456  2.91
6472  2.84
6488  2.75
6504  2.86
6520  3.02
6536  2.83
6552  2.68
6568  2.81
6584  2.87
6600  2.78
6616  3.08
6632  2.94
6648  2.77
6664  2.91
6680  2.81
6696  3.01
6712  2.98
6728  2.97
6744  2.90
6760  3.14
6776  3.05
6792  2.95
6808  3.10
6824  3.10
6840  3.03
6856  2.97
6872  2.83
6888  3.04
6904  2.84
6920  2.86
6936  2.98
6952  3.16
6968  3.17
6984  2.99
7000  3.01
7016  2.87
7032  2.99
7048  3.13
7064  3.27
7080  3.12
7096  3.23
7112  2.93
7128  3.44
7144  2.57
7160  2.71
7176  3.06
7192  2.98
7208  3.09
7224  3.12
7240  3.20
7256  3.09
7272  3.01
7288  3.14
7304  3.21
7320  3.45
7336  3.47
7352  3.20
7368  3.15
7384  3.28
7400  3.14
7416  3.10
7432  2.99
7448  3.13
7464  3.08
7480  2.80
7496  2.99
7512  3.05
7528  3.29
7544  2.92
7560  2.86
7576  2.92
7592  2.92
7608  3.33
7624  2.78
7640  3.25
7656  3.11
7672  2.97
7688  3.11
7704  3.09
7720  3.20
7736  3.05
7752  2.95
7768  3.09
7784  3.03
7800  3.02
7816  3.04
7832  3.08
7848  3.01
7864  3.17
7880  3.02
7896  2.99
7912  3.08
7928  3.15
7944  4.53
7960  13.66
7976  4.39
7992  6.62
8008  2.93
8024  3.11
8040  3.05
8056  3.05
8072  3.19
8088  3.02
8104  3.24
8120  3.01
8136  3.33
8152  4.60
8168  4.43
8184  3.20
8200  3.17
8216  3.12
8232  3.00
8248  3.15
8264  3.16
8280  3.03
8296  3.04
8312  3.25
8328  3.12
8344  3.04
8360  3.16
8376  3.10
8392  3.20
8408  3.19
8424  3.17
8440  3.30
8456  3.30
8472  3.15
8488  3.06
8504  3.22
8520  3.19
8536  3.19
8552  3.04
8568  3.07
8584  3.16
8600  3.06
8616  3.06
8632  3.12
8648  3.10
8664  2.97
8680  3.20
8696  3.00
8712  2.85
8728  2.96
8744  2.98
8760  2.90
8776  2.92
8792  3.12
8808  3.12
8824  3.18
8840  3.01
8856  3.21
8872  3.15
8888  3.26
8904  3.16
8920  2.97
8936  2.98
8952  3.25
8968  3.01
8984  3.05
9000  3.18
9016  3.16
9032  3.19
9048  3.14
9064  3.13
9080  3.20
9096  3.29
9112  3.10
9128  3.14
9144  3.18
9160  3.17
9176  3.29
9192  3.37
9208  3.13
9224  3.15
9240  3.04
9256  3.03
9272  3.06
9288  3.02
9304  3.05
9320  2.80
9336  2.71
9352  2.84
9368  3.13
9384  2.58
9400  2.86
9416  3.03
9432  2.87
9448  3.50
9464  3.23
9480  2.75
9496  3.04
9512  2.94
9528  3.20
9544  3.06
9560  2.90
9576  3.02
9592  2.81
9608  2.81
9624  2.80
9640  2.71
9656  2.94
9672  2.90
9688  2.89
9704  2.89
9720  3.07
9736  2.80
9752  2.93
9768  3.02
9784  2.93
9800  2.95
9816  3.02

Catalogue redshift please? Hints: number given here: 0.213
